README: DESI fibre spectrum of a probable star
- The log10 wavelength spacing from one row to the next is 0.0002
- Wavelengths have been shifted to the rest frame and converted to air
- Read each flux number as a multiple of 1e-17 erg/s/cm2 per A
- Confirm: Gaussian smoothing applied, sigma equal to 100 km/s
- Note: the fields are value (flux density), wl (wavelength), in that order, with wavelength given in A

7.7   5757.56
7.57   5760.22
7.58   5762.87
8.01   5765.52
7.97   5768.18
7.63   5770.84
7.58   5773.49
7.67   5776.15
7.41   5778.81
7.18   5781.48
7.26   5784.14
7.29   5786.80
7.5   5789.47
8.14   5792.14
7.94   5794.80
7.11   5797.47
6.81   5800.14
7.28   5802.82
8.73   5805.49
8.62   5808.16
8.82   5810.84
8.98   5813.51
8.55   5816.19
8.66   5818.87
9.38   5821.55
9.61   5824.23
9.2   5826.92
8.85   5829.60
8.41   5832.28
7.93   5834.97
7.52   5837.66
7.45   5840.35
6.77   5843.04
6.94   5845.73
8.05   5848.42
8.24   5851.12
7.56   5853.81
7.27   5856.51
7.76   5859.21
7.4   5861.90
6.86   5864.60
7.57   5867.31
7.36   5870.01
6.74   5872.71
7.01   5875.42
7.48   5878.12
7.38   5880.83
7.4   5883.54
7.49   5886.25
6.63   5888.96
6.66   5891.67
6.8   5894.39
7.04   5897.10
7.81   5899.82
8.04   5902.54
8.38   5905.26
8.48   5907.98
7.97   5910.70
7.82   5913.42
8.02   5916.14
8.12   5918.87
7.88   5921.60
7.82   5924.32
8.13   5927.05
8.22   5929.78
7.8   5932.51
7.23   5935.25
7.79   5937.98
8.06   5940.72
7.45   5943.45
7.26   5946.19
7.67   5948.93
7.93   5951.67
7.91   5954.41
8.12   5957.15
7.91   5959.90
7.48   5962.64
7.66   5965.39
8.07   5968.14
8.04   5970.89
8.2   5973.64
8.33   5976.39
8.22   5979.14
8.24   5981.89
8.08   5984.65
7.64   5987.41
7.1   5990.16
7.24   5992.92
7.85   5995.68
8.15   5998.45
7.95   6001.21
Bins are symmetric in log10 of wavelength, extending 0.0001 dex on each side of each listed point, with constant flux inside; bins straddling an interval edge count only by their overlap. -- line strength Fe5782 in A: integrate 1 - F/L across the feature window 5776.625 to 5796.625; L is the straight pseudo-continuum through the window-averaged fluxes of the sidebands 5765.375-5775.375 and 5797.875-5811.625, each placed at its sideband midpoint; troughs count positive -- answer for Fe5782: 0.8 A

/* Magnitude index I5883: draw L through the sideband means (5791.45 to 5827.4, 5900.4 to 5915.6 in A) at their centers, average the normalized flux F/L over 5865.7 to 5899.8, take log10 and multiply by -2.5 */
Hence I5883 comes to 0.15 mag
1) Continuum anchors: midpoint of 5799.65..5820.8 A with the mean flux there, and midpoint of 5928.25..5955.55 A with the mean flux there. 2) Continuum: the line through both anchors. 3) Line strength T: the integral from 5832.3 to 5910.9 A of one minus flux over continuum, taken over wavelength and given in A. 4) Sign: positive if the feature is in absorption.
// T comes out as 6.1 A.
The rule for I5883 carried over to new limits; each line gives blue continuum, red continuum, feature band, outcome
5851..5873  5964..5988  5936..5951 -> 0.03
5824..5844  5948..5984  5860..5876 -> 0.13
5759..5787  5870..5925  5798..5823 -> -0.11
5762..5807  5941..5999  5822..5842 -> -0.11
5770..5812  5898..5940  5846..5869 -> 0.04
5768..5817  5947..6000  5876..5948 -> 0.03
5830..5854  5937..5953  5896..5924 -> -0.04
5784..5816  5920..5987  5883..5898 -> 0.13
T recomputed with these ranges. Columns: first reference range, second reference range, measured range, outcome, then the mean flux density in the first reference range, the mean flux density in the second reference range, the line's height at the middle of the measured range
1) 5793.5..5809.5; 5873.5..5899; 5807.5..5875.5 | -4.9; 7.75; 7.11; 7.44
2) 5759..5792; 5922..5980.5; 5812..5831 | -3.4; 7.58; 7.87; 7.65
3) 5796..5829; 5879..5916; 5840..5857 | 1.3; 8.49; 7.55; 8.09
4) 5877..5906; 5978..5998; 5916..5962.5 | -1.6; 7.35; 7.78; 7.56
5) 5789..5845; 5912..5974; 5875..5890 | 1.4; 8.2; 7.85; 8.02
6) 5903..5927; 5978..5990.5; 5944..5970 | 0.7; 8.07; 7.91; 7.97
